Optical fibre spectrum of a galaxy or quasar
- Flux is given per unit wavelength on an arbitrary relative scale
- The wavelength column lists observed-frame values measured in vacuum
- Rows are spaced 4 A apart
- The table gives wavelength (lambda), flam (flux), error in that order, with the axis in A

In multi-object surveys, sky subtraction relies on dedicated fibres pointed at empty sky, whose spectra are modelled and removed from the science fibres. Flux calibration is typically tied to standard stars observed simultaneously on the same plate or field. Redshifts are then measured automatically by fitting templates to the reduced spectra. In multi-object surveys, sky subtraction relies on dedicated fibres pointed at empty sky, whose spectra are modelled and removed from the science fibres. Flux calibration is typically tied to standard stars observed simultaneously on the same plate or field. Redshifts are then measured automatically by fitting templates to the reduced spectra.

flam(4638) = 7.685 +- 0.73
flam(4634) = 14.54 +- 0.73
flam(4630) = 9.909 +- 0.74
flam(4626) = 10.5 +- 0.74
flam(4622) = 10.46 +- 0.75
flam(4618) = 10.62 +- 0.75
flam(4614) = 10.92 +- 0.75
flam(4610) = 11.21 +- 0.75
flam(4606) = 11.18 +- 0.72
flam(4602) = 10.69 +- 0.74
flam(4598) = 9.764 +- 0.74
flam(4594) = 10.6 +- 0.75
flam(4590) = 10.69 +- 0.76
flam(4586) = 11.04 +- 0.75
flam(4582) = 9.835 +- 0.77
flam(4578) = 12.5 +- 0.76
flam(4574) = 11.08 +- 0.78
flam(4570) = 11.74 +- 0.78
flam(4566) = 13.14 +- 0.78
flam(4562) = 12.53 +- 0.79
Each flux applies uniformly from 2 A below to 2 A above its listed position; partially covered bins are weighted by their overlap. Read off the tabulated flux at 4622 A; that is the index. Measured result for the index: 10.46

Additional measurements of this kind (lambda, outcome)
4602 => 10.69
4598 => 9.764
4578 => 12.5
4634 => 14.54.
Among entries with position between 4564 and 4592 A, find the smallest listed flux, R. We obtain 9.835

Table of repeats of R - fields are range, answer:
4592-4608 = 9.764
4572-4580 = 11.08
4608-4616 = 10.92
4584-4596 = 10.6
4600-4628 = 10.46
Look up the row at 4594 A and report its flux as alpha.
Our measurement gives 10.6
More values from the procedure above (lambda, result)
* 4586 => 11.04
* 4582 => 9.835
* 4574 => 11.08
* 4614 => 10.92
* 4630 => 9.909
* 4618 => 10.62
